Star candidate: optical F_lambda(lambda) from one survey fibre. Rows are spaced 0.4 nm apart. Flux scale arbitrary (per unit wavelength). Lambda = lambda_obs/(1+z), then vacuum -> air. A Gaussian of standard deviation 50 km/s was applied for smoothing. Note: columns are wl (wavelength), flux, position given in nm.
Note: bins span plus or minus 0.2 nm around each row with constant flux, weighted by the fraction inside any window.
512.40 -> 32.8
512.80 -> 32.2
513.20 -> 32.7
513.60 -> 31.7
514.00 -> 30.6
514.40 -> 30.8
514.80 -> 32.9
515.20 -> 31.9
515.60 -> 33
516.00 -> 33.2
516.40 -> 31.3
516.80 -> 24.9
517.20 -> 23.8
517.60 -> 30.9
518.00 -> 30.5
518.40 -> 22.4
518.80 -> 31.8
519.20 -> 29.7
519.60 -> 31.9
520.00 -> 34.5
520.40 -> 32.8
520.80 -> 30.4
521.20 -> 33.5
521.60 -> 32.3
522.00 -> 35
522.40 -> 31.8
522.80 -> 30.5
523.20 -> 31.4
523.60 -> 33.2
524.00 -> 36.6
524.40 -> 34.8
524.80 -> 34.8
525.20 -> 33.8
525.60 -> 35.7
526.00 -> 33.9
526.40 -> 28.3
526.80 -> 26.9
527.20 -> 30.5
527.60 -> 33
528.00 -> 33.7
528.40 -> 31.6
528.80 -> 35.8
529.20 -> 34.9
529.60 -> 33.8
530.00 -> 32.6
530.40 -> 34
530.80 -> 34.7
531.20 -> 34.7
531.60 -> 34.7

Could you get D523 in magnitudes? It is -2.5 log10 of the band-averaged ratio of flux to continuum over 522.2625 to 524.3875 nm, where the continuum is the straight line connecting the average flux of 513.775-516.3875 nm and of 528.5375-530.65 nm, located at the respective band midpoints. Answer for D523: 0.01 mag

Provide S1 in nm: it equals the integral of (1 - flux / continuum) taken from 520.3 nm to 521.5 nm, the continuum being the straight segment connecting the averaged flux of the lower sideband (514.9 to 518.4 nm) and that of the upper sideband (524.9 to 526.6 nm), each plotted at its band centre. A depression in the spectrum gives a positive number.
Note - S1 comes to -0.04 nm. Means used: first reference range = 29.6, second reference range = 33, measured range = 32.2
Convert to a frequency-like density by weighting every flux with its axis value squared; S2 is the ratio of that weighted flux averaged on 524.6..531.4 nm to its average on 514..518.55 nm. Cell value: 1.17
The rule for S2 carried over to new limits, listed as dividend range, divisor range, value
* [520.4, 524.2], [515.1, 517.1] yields 1.10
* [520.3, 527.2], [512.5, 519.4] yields 1.11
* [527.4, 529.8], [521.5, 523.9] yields 1.06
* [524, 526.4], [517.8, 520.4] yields 1.15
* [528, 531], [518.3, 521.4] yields 1.13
